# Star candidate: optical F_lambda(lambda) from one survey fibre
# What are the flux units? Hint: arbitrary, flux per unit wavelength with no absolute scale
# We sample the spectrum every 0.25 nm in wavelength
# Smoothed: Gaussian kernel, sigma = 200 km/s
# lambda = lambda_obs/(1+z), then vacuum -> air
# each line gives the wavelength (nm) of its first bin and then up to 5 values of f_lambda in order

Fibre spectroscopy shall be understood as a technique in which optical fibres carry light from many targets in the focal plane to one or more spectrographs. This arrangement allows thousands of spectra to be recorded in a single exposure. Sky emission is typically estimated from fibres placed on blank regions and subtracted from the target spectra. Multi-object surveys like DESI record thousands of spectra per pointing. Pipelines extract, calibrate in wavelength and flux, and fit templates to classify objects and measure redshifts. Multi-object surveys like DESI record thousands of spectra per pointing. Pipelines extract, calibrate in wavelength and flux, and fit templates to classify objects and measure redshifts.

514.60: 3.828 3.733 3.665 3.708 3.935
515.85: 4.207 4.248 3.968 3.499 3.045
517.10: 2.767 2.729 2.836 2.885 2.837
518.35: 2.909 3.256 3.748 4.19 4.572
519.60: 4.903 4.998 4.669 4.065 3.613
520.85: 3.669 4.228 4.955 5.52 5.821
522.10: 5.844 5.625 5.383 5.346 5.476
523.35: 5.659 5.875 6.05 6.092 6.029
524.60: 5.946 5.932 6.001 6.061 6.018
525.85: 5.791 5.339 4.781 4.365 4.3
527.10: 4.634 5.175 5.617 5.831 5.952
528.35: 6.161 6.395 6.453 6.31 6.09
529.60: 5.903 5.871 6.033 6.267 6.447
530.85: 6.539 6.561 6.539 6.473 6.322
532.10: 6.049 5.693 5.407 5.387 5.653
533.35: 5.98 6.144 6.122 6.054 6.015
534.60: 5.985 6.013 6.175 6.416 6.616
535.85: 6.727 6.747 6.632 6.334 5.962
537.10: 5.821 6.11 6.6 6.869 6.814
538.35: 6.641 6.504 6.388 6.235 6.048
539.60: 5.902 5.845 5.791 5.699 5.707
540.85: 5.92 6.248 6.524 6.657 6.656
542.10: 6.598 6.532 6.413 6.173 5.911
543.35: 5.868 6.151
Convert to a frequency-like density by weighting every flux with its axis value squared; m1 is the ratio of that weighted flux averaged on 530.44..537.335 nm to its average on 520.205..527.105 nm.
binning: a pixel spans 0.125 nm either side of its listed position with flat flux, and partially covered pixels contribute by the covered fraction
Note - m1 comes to 1.2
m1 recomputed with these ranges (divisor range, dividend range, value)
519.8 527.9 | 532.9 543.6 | 1.24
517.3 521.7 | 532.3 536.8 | 1.65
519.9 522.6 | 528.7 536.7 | 1.34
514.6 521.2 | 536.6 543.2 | 1.82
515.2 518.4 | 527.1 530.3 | 1.85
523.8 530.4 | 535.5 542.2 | 1.15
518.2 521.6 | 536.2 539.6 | 1.63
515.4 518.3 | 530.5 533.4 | 1.92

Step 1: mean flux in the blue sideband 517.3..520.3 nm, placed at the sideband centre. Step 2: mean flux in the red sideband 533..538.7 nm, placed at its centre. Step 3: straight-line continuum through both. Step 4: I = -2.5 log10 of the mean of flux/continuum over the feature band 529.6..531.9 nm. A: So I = -0.14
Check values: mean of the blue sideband 3.74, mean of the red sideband 6.3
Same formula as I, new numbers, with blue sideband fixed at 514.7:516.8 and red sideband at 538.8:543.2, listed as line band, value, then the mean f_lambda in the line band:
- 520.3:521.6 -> 0.02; 4.24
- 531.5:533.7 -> -0.09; 5.89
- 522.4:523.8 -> -0.23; 5.58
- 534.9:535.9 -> -0.14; 6.43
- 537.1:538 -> -0.10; 6.44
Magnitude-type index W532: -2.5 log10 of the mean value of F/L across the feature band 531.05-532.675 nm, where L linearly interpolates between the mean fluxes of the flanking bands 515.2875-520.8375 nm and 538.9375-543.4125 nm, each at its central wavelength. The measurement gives -0.19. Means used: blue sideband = 3.71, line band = 6.15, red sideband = 6.16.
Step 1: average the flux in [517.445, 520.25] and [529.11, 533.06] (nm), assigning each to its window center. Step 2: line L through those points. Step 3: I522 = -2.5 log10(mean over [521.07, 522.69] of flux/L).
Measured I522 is -0.23 mag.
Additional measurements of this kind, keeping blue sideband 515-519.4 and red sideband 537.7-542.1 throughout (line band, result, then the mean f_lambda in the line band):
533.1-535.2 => -0.09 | 6.04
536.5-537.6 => -0.03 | 6.11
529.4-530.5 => -0.19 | 6.03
